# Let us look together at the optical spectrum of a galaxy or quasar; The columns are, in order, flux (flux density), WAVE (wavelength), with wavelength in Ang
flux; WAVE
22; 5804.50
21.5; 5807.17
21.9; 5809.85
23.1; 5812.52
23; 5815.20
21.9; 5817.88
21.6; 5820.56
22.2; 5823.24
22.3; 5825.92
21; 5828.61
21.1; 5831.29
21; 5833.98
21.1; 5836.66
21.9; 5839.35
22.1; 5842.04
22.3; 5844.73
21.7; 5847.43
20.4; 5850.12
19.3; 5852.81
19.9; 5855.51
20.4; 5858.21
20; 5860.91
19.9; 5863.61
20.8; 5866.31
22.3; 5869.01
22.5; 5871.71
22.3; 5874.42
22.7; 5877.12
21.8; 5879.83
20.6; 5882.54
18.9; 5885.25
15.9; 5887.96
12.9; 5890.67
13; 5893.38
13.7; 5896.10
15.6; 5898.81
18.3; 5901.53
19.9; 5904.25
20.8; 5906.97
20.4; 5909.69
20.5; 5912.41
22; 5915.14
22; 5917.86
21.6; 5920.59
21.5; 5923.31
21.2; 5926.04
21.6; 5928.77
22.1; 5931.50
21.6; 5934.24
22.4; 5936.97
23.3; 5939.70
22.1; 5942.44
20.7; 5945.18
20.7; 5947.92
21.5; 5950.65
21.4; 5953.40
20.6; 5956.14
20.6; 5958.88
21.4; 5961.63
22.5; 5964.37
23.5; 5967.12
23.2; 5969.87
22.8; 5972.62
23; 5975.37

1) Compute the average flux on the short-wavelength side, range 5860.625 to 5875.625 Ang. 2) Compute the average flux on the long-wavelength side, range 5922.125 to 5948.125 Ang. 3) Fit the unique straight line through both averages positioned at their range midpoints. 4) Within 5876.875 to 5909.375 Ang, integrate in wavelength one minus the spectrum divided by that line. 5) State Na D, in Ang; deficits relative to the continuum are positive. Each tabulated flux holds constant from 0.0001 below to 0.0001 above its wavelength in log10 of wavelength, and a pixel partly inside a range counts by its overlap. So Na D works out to 5.69 Ang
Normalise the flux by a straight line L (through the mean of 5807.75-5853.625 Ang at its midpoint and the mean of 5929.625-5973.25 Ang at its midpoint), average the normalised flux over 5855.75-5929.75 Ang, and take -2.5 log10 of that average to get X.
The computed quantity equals 0.11 mag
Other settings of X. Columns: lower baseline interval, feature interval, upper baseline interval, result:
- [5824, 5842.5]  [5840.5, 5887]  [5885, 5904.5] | -0.137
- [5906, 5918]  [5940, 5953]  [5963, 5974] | 0.041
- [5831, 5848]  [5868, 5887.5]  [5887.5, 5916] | -0.118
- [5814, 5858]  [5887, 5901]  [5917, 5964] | 0.433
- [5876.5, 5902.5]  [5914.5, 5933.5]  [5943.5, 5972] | -0.120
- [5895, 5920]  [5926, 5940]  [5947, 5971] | -0.076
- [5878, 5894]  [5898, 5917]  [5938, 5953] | -0.043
